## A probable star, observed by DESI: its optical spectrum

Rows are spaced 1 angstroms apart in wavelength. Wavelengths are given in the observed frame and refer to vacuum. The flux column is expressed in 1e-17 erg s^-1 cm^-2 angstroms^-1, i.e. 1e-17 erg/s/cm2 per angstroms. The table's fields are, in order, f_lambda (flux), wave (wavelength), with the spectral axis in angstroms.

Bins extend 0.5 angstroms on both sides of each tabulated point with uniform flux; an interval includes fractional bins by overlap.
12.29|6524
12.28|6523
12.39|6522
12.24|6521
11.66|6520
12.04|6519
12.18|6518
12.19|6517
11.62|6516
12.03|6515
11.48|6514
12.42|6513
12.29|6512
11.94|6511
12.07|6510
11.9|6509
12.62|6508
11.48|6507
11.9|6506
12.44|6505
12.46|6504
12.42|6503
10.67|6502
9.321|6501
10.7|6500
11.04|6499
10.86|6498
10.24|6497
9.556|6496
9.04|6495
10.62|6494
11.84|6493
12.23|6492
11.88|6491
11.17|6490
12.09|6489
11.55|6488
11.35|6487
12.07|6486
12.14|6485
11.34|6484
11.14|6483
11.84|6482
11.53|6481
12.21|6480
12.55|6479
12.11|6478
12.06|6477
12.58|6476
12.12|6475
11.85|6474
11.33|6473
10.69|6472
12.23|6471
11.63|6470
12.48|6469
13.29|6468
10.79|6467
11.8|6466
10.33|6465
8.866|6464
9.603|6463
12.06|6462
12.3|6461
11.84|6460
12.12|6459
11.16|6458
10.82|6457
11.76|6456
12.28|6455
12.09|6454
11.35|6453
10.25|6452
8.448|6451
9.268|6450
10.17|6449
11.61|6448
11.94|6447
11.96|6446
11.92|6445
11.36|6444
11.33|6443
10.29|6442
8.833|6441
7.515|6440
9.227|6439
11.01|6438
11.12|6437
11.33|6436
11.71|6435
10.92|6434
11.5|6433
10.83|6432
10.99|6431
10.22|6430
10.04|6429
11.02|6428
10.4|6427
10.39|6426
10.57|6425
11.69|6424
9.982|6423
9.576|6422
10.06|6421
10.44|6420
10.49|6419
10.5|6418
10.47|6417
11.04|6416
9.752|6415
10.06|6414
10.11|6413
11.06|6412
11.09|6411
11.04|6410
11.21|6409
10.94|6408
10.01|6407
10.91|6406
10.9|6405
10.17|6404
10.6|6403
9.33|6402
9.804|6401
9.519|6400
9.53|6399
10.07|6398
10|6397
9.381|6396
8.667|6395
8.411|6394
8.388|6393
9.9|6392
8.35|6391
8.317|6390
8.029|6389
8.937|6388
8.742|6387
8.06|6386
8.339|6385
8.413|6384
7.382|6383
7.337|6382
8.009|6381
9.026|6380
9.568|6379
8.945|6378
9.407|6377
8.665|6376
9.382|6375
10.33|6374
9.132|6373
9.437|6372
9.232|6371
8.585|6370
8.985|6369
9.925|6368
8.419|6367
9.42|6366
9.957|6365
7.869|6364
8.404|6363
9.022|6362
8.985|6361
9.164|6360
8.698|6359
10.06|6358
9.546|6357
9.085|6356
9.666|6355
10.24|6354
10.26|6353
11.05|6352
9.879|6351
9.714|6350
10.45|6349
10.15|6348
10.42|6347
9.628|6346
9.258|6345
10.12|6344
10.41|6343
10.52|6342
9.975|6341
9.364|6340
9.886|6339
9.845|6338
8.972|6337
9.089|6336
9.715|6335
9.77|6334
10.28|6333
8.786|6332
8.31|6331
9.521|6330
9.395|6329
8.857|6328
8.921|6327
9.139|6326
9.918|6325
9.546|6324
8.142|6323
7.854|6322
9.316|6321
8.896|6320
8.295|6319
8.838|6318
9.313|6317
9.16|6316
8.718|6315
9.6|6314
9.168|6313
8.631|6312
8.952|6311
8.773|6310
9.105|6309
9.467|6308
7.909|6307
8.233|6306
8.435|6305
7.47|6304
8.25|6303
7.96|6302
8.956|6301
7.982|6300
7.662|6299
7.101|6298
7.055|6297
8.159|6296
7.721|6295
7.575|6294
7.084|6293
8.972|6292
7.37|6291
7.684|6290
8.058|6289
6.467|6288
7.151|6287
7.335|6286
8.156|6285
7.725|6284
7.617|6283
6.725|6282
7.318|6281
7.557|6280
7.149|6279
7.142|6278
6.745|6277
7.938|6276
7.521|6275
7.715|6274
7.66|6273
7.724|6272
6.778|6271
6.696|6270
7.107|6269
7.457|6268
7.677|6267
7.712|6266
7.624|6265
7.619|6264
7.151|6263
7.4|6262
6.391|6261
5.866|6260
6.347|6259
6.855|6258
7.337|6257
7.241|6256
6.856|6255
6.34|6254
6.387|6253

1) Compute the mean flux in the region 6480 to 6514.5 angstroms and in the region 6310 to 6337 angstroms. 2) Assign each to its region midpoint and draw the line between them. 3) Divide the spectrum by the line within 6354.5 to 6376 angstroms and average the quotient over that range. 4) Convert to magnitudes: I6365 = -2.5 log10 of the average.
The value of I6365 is 0.05 mag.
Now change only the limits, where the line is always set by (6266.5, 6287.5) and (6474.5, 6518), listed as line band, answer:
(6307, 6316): -0.121 mag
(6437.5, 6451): 0.020 mag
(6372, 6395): 0.087 mag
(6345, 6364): -0.090 mag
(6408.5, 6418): -0.067 mag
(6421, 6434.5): -0.033 mag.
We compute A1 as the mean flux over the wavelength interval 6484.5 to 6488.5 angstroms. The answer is 11.8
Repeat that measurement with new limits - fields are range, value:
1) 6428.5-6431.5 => 10.4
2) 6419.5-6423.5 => 10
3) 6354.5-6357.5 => 9.43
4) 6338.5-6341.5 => 9.74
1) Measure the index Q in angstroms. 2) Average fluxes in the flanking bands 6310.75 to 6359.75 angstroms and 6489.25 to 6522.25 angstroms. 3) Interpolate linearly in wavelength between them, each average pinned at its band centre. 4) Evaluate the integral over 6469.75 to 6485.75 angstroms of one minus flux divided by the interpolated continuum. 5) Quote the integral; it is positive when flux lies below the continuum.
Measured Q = -0.9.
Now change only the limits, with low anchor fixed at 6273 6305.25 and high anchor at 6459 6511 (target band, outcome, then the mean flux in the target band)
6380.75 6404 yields 1.9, 8.89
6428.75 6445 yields 0.0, 10.6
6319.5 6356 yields -4.3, 9.58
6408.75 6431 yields -0.7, 10.5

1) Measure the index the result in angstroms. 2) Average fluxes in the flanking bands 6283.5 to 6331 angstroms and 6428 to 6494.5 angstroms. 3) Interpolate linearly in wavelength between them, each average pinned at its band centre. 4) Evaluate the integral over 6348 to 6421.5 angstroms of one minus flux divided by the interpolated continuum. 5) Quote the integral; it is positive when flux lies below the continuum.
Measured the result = 2.3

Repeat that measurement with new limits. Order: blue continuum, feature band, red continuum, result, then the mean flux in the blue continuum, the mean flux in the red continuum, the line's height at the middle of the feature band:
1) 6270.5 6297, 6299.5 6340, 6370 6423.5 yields -3.9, 7.49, 9.55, 8.15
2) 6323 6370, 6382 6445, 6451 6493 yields 3.8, 9.51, 11.6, 10.6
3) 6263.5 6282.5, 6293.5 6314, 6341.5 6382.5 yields -0.5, 7.36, 9.42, 8.07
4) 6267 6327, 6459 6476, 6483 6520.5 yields -0.9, 8.04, 11.5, 10.9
